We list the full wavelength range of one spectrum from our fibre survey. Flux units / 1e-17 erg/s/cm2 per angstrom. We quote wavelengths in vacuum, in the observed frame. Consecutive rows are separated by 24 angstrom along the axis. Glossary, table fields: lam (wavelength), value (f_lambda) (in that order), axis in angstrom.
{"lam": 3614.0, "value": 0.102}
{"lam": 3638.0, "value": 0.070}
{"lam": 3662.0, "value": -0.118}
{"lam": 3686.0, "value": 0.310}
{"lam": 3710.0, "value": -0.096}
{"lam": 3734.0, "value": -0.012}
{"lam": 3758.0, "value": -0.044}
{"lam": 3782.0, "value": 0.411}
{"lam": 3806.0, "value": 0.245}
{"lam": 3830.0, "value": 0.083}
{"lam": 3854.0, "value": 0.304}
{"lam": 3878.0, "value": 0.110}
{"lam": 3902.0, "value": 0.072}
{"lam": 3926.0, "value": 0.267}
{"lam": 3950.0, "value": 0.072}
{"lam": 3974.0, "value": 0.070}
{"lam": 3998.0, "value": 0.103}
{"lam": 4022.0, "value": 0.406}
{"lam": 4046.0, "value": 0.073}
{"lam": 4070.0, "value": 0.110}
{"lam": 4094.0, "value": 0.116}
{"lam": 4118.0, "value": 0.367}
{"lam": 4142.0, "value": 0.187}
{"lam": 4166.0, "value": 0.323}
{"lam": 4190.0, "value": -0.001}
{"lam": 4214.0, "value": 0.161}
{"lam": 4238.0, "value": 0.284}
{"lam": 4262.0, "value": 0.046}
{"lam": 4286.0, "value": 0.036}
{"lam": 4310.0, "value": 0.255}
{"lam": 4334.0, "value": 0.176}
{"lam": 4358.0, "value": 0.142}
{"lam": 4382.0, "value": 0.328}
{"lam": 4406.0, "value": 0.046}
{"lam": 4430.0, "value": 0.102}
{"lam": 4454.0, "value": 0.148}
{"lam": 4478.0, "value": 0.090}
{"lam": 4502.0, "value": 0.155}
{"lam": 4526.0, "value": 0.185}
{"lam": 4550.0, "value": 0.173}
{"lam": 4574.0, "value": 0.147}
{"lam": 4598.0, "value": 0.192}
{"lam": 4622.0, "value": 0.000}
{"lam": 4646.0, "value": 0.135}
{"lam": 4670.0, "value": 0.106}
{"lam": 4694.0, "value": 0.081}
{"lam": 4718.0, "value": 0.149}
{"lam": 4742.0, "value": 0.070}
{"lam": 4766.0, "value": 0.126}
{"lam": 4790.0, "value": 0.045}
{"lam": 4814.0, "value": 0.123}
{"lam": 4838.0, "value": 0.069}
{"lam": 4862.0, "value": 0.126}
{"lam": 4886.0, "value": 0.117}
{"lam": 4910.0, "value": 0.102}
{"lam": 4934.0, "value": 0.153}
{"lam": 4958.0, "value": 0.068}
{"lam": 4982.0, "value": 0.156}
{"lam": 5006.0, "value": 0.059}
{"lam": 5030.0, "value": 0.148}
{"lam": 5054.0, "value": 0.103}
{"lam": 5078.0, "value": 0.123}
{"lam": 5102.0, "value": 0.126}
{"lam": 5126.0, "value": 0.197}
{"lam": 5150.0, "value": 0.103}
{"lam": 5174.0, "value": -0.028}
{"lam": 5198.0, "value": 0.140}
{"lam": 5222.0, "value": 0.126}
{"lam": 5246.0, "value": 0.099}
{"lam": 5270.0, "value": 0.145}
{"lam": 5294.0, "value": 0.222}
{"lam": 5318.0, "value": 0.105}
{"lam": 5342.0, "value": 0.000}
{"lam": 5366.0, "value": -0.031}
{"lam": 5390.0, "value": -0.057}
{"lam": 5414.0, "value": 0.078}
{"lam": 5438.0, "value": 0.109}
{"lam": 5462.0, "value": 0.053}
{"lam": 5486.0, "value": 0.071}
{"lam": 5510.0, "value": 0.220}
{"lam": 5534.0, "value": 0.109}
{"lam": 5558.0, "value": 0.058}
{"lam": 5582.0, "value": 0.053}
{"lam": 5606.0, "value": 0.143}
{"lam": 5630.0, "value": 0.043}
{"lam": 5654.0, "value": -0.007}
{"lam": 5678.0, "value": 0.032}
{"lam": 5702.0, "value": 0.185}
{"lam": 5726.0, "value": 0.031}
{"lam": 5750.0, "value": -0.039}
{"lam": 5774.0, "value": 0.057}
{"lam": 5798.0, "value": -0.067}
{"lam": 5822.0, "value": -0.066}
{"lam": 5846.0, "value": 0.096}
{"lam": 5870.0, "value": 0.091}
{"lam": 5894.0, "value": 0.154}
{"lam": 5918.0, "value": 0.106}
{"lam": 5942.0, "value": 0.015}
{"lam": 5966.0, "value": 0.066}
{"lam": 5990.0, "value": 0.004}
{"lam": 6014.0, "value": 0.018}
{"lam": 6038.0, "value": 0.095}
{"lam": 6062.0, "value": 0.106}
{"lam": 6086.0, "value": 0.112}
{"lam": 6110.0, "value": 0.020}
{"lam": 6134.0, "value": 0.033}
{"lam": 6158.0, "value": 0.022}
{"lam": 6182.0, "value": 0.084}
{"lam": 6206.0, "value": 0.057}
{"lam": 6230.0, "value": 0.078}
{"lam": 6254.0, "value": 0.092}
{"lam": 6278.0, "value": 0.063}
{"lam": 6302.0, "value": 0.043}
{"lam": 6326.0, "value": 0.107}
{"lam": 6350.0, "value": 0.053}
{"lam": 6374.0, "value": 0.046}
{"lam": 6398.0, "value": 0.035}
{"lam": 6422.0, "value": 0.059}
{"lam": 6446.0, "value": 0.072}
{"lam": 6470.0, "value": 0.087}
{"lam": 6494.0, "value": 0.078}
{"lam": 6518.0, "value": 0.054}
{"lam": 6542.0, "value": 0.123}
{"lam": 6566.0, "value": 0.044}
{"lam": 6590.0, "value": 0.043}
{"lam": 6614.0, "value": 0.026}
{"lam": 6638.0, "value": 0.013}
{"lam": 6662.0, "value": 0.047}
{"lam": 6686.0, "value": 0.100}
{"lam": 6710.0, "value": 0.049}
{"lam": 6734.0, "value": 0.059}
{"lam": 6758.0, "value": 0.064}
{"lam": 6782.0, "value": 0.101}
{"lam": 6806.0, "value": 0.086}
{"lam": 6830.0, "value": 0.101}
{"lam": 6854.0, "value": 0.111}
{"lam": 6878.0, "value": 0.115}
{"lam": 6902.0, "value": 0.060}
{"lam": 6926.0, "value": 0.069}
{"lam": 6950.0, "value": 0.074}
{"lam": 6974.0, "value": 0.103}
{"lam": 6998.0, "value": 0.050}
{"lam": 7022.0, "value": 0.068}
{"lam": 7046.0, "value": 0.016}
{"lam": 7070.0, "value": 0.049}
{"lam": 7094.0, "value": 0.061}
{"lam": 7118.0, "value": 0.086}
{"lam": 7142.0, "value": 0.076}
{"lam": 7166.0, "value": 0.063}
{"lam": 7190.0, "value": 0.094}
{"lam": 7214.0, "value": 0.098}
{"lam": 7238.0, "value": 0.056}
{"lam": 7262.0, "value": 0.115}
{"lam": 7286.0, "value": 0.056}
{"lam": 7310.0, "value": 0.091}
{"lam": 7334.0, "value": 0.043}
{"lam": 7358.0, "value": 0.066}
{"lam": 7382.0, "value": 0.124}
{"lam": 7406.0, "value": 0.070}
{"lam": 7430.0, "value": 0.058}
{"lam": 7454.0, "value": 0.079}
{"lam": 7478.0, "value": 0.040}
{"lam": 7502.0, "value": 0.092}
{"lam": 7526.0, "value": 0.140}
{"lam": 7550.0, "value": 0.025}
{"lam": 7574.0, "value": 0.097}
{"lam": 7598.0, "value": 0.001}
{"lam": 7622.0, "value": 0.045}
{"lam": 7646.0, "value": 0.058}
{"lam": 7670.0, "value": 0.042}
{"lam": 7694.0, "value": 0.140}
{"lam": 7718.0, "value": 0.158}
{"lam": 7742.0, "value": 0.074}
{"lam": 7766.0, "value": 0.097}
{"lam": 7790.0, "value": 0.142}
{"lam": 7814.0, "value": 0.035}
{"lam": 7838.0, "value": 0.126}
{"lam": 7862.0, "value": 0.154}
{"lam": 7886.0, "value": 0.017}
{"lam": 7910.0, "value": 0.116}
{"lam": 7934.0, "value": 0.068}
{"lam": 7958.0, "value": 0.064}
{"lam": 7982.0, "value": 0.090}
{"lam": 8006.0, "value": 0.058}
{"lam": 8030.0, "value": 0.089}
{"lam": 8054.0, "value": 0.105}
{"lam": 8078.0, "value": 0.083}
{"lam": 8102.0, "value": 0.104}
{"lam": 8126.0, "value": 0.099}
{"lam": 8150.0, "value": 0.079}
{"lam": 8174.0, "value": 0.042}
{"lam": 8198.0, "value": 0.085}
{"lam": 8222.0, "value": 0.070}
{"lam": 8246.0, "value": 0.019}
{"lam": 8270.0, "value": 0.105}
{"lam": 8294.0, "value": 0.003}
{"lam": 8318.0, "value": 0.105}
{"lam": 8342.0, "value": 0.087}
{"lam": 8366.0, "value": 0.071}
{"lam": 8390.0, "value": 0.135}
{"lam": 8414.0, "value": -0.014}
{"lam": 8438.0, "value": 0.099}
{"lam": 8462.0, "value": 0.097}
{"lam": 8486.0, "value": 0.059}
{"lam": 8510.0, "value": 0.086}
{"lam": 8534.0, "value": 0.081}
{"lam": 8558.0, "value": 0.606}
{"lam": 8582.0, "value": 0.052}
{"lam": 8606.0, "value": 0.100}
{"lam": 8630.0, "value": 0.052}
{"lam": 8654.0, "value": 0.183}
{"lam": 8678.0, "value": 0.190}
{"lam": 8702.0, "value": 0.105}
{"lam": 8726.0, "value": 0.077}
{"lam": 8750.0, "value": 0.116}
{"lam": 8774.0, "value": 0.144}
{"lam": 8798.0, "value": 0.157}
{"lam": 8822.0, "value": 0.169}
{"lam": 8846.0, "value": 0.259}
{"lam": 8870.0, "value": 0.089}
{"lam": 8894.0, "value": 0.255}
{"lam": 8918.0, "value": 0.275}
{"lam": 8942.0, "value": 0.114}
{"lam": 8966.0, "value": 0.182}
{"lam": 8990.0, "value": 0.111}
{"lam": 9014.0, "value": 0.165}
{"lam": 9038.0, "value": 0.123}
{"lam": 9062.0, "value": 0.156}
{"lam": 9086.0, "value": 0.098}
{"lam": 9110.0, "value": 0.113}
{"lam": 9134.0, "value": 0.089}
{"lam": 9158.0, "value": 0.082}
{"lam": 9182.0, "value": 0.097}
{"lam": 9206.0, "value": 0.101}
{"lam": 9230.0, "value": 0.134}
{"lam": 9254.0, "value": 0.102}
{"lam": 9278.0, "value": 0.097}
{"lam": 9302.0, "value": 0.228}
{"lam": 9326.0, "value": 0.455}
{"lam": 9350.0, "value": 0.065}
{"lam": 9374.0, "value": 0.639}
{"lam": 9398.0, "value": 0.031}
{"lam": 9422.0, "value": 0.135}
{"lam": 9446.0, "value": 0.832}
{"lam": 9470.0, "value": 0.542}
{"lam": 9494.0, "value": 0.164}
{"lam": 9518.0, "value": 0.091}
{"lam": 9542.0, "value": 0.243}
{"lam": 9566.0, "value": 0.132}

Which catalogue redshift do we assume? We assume 1.30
